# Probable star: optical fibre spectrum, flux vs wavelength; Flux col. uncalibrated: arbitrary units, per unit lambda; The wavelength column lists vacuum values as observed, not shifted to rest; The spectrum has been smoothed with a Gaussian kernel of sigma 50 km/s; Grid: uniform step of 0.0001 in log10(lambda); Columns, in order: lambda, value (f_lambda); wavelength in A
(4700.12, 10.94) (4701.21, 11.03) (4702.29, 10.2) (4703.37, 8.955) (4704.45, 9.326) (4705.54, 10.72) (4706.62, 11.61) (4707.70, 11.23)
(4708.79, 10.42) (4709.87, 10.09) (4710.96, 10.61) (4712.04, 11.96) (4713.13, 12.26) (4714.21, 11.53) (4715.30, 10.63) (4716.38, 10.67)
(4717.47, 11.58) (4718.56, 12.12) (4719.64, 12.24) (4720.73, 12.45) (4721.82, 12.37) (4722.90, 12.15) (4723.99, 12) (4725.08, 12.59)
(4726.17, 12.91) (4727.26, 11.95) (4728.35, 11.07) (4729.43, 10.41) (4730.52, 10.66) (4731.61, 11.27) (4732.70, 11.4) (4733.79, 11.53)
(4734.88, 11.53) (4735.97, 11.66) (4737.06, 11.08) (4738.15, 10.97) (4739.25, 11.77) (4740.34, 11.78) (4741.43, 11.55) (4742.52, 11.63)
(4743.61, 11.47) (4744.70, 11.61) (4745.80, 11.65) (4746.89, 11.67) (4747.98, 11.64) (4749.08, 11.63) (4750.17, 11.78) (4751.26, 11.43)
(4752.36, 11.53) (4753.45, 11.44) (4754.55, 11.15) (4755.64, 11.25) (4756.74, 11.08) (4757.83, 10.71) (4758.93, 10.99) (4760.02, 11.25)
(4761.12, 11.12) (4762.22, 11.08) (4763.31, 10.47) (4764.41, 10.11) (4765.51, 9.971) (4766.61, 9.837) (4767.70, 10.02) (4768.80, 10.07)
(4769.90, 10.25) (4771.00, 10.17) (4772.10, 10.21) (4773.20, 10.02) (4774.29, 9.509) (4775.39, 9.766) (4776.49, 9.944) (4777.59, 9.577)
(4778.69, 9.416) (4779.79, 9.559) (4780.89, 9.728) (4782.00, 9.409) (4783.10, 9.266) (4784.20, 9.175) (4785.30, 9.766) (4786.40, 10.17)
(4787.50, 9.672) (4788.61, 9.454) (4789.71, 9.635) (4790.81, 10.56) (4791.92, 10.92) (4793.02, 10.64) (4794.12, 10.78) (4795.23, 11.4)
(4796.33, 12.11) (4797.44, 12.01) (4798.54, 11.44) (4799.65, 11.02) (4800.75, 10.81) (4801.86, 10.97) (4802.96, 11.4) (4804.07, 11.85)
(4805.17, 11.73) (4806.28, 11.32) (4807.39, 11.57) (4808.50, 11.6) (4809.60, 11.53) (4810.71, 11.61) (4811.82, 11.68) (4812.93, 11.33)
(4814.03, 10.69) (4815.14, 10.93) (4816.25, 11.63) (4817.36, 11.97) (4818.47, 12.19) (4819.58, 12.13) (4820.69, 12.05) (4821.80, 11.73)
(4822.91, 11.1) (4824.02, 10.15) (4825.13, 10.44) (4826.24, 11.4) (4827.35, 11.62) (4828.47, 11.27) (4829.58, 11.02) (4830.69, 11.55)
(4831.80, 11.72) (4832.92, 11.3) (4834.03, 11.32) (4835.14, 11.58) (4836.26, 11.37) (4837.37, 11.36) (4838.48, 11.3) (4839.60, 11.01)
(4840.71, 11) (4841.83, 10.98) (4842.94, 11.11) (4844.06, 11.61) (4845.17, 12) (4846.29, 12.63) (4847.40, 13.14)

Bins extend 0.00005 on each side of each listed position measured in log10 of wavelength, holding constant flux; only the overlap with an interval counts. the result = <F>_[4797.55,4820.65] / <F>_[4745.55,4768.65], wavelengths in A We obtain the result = 1.0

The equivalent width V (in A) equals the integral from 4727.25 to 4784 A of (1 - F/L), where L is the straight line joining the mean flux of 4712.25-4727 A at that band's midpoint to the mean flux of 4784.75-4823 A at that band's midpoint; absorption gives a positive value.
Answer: 4.1 A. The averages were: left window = 12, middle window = 10.8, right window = 11.2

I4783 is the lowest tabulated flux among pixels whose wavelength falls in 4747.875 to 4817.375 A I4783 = 9.175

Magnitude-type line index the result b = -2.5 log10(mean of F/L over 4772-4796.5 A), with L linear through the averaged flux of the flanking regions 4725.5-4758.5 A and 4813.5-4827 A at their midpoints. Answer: 0.14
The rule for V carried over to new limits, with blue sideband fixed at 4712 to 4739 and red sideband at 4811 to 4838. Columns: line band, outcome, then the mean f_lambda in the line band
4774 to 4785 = 1.9 A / 9.54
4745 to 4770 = 1.2 A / 11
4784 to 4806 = 1.3 A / 10.8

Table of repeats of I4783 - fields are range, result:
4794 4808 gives 10.78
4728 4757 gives 10.41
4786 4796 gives 9.454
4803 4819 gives 10.69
